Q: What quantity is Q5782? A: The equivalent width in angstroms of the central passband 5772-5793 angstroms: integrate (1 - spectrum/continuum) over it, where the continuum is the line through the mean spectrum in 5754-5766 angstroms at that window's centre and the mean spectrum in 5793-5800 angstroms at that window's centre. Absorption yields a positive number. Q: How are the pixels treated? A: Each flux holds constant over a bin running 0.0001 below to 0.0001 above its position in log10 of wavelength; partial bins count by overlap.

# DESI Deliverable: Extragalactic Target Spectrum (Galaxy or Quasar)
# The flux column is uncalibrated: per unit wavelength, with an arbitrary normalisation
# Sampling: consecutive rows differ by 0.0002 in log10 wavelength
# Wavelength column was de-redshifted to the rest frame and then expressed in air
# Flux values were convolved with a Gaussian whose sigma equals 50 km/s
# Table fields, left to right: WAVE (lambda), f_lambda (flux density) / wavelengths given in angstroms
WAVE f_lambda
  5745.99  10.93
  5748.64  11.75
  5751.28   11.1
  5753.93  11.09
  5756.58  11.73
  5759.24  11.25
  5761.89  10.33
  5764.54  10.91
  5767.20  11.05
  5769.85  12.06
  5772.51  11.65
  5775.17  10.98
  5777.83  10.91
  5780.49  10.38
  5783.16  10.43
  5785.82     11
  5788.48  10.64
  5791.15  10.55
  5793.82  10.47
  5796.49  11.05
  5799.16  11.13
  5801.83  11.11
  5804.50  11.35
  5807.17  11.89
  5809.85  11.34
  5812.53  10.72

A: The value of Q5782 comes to 0.3 angstroms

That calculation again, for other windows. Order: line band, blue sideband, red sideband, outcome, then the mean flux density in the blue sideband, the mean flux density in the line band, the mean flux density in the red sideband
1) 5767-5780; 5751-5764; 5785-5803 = -0.4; 11.1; 11.3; 10.8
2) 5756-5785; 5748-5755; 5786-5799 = 0.0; 11.3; 11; 10.7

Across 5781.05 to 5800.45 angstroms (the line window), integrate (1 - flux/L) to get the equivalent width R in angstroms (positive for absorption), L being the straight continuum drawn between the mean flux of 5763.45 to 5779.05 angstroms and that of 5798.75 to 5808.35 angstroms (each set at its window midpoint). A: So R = 1.0 angstroms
